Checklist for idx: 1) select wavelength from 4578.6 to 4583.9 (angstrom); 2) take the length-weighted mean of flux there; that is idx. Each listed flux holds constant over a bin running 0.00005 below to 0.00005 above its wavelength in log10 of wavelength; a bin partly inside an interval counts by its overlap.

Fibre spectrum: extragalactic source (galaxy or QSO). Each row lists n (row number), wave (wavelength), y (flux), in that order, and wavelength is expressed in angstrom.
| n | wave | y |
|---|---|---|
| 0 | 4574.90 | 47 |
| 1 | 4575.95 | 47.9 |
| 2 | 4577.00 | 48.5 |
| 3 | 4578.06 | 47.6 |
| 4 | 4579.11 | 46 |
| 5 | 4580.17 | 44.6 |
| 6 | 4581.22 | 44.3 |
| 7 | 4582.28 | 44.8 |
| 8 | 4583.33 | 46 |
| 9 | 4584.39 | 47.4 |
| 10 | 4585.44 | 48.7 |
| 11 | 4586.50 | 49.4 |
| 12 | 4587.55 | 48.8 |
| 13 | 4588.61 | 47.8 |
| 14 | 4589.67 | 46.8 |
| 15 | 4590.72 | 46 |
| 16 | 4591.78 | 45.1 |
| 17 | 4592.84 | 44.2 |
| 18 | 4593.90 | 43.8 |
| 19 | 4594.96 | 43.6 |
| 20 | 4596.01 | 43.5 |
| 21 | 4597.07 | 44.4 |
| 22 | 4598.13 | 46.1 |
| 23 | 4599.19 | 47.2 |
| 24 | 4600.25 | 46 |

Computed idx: 45.1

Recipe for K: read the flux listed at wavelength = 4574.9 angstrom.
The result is 47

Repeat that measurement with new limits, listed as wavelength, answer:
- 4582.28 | 44.8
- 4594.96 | 43.6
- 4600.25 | 46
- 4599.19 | 47.2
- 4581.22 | 44.3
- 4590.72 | 46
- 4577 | 48.5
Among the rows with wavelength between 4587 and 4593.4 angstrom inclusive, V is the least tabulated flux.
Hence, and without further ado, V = 44.2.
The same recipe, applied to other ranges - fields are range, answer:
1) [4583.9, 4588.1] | 47.4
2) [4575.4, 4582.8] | 44.3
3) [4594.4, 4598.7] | 43.5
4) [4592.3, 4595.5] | 43.6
